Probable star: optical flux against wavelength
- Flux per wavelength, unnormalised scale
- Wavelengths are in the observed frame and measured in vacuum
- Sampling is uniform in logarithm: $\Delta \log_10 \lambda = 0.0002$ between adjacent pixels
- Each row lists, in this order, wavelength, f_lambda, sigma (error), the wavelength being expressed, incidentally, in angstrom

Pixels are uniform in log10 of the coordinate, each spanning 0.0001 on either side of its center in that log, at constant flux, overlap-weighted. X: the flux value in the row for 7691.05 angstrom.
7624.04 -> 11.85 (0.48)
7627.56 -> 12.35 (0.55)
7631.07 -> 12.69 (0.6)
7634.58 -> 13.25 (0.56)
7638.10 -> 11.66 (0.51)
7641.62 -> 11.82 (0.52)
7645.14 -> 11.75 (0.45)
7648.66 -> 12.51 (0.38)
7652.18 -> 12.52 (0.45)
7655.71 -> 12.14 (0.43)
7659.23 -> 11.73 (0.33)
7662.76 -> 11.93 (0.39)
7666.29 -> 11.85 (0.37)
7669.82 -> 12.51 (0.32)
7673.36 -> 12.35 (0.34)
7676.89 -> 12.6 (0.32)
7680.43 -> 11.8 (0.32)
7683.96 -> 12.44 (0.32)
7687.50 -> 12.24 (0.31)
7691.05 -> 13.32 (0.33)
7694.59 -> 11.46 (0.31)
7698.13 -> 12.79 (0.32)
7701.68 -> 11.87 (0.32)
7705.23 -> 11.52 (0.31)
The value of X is 13.32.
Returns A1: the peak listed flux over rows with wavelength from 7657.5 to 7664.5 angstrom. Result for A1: 11.93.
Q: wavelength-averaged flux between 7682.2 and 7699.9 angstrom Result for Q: 12.4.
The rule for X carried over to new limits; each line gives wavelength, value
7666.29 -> 11.85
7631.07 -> 12.69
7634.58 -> 13.25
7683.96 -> 12.44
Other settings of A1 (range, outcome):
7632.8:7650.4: 13.25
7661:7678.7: 12.6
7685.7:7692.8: 13.32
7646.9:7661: 12.52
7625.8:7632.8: 12.69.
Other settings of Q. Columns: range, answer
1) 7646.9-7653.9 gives 12.5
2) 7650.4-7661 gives 12.1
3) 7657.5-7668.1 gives 11.8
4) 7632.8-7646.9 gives 12.1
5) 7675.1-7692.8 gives 12.5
